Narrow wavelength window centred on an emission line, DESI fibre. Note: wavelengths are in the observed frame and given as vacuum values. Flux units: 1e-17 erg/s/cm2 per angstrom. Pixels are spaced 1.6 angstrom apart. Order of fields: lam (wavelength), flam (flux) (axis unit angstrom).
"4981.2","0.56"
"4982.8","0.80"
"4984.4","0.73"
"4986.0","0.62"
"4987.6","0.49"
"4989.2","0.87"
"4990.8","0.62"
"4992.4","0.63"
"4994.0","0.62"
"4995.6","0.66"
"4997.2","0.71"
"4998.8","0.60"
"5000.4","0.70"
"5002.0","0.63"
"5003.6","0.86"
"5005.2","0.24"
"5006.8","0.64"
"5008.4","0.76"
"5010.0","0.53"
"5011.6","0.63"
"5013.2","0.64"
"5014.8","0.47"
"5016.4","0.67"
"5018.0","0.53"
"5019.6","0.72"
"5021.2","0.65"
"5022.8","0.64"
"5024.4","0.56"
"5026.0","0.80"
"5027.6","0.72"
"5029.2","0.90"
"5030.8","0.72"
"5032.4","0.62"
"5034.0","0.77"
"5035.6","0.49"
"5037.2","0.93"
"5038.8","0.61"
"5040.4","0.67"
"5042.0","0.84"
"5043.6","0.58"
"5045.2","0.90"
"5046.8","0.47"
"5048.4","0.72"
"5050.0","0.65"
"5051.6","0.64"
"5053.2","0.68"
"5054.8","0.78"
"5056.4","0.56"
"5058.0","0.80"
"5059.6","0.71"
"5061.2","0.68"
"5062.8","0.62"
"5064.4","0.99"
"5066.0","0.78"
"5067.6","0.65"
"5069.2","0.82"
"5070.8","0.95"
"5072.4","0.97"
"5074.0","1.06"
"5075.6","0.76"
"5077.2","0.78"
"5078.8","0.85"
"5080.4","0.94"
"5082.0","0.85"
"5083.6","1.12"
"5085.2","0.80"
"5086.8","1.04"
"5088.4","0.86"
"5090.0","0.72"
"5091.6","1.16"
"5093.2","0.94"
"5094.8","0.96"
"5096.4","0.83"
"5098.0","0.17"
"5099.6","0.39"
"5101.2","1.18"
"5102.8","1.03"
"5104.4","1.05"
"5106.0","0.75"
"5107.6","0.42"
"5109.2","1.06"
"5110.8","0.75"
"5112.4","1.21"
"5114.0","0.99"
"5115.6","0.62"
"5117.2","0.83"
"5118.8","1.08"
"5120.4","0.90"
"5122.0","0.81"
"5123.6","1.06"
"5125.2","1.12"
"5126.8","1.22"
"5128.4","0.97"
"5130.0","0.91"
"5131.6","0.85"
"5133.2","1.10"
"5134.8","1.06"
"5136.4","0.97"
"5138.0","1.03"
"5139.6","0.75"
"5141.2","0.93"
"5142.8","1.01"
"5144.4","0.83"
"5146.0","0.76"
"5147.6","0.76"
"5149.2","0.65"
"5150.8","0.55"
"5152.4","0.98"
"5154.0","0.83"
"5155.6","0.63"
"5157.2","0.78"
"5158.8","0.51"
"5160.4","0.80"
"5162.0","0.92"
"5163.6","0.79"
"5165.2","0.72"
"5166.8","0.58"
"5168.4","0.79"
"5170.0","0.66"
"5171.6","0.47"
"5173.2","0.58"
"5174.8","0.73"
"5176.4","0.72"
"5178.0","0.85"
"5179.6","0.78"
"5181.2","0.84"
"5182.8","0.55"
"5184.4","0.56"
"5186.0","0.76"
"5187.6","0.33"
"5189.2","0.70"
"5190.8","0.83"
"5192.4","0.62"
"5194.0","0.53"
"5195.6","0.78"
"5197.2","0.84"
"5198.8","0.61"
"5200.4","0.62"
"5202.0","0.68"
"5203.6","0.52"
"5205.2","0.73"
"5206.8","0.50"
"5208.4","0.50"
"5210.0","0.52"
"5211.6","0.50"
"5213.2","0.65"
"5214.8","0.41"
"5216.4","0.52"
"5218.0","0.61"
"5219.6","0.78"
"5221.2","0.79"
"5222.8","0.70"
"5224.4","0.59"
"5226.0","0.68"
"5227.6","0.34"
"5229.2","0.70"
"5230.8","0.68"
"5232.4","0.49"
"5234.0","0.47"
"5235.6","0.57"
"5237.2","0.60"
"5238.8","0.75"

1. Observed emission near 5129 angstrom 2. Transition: C IV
